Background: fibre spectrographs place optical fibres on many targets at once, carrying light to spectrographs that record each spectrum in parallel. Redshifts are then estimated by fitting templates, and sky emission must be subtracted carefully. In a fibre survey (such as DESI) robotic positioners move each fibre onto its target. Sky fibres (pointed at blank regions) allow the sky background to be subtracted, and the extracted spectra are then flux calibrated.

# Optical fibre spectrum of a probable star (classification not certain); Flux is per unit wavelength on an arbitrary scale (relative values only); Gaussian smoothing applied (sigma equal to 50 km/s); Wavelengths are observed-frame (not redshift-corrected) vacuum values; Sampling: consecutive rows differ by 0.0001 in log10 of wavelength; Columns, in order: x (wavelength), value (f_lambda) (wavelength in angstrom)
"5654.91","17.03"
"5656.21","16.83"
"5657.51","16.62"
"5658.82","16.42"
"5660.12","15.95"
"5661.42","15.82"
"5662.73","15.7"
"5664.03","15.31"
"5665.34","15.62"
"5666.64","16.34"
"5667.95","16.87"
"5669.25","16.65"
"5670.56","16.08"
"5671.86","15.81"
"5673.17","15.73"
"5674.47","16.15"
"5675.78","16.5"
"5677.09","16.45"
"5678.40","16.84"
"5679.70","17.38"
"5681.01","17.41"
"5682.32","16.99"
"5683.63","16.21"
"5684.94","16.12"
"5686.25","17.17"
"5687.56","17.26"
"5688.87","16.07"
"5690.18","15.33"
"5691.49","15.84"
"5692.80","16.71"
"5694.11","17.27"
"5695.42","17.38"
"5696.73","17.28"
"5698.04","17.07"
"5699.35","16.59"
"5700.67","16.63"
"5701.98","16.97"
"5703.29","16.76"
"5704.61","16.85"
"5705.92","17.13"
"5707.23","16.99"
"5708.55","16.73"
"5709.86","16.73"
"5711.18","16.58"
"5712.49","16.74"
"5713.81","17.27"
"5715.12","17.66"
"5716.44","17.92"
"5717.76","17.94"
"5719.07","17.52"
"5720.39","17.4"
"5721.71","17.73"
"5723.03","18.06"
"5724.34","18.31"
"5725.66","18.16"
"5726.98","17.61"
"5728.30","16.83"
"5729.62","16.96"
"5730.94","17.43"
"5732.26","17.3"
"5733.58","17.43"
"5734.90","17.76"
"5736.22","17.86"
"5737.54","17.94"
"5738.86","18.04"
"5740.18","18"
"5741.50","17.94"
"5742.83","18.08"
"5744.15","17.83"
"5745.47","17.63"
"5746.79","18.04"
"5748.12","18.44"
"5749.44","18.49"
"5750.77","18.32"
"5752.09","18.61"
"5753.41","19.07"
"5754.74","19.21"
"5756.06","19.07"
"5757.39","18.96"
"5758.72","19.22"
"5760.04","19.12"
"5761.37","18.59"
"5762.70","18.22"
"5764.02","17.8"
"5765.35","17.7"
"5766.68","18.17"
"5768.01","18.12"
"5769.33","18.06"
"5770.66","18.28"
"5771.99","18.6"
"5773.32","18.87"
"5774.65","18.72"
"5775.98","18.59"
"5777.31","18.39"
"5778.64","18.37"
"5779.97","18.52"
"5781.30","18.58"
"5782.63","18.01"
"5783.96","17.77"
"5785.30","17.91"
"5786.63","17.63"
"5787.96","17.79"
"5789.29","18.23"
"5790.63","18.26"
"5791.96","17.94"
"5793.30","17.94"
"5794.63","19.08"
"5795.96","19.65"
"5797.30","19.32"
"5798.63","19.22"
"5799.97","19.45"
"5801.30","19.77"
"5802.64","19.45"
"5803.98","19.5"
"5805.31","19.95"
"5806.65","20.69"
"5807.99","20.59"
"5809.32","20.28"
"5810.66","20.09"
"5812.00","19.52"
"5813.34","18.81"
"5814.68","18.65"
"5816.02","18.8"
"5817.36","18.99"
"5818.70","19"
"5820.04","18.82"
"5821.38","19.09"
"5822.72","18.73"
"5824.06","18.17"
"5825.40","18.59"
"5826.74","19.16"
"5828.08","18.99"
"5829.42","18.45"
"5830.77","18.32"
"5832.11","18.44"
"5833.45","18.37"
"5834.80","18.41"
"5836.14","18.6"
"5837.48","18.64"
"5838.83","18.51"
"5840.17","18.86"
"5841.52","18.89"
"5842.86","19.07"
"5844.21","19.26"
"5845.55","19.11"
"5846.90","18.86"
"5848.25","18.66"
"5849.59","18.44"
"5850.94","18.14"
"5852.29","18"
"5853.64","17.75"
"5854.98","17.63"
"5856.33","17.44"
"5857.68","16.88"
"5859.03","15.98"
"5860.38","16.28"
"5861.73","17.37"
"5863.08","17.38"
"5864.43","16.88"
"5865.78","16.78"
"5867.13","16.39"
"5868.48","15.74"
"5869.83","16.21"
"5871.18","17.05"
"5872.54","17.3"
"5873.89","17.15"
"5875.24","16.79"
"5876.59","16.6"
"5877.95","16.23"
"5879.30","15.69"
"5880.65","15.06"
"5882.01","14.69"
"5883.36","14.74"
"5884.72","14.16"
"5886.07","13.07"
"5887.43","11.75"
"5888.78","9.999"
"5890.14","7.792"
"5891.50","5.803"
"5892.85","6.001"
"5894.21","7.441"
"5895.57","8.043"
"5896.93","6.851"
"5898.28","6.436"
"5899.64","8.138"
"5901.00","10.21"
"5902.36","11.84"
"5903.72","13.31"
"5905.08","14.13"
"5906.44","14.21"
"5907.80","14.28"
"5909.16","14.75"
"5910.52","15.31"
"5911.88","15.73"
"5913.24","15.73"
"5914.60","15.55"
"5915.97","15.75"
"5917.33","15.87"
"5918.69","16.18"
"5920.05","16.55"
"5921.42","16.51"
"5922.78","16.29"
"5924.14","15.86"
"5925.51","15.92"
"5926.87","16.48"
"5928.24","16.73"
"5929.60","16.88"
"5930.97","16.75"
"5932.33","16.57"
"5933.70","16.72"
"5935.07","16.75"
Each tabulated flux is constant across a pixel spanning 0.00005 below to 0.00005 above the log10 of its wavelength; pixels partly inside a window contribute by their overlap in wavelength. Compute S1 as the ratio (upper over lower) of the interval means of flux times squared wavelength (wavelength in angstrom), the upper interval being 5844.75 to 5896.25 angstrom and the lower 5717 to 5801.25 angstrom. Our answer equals 0.9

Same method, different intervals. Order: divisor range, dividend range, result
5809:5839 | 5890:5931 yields 0.72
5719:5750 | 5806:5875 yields 1.06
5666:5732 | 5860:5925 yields 0.88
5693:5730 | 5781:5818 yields 1.14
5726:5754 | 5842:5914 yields 0.86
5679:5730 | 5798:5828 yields 1.18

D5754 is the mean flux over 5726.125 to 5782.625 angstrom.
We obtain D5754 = 18.2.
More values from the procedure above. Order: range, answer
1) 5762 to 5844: 18.7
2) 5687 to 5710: 16.8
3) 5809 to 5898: 16.5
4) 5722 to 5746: 17.7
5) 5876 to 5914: 12.1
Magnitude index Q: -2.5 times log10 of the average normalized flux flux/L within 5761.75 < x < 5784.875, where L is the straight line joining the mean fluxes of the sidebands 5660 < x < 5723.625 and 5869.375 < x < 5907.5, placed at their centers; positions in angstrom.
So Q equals -0.22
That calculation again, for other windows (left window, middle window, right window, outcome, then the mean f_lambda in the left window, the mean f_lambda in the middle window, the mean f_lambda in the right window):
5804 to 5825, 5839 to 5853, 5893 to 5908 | -0.17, 19.3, 18.7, 10.2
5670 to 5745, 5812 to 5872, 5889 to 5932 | -0.24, 17.1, 18.1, 13.1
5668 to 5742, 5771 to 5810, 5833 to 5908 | -0.18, 17.1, 18.9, 15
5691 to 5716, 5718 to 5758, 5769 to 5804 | -0.02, 16.9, 18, 18.6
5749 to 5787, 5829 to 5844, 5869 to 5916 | -0.20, 18.5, 18.6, 12.9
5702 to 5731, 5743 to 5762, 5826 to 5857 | -0.06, 17.3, 18.6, 18.5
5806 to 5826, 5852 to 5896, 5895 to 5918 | 0.04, 19.3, 14.6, 12.7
